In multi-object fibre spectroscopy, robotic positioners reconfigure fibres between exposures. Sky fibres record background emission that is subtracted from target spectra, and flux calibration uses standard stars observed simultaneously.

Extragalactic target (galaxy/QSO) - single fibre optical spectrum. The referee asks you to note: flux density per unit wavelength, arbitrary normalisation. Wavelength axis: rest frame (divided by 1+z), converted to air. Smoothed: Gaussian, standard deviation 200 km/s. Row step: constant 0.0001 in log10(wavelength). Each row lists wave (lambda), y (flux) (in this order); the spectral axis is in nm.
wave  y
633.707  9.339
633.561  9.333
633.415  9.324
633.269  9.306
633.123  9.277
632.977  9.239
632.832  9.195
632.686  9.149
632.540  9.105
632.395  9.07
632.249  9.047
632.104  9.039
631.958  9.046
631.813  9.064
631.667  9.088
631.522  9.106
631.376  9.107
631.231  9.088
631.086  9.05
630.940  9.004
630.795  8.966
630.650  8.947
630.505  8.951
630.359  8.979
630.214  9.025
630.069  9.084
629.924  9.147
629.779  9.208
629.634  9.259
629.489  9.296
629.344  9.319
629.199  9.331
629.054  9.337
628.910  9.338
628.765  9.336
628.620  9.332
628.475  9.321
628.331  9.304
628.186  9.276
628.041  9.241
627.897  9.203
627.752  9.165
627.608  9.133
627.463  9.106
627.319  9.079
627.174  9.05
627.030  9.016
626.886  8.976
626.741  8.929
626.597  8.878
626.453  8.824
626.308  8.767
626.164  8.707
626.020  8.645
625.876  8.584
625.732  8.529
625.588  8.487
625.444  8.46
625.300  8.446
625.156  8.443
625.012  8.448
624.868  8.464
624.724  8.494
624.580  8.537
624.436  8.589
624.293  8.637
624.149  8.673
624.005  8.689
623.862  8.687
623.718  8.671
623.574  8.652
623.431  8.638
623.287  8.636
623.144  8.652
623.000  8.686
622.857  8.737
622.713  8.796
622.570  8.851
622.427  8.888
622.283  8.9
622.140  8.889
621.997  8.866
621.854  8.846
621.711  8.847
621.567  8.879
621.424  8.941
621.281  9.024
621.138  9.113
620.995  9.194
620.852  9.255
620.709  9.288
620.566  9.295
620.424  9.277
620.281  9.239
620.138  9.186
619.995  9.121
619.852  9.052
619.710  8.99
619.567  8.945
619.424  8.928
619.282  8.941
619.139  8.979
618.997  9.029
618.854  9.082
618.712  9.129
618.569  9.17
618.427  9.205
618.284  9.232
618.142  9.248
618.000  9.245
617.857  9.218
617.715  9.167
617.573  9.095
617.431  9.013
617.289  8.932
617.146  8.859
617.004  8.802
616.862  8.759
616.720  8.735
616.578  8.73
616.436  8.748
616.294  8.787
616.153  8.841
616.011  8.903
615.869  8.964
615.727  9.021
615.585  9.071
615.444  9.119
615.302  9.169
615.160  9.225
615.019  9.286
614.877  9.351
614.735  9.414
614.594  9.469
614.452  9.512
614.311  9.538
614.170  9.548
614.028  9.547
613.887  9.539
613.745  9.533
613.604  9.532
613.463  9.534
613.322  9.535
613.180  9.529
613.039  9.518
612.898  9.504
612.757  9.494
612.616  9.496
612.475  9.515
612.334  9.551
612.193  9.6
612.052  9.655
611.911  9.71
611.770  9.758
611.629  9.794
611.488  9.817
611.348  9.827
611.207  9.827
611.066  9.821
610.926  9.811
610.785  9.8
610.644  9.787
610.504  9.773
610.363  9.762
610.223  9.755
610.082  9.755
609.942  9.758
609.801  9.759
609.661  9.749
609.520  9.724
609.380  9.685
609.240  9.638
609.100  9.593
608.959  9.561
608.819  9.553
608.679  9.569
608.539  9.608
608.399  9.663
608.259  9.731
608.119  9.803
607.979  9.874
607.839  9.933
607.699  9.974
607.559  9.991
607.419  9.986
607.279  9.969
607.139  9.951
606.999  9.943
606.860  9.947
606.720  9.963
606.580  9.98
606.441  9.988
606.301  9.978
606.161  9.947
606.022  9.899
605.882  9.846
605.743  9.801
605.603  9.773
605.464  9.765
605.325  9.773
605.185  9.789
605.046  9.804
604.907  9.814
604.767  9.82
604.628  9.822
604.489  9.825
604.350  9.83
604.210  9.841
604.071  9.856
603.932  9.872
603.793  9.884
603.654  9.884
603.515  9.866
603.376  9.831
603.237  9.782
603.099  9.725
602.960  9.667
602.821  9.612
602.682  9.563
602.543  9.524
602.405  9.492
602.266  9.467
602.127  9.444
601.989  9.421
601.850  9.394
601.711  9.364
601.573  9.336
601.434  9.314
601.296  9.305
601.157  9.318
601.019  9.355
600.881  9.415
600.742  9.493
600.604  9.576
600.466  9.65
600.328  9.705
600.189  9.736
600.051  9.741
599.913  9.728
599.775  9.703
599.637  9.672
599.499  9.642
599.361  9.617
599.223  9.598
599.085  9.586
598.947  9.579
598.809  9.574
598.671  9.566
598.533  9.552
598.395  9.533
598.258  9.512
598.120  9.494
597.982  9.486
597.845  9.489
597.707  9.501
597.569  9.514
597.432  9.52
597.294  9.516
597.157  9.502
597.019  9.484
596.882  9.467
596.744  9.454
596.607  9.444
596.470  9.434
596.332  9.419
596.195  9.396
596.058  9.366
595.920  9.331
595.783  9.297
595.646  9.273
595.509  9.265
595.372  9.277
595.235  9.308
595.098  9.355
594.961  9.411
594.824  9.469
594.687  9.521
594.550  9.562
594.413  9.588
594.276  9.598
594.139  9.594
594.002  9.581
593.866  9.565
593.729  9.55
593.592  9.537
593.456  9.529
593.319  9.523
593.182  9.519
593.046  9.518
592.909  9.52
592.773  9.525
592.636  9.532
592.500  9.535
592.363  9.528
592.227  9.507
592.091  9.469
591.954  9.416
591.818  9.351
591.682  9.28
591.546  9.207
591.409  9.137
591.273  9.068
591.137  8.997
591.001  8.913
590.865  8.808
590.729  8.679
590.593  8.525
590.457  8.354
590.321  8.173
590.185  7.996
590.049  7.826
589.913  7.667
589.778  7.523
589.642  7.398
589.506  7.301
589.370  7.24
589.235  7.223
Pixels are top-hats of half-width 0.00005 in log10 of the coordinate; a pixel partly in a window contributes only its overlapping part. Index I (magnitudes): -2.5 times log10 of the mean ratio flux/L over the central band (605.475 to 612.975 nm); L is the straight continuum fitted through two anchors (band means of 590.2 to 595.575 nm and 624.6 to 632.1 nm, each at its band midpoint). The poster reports -0.07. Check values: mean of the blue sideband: 9.29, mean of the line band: 9.77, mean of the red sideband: 8.99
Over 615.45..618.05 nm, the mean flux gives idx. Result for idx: 8.94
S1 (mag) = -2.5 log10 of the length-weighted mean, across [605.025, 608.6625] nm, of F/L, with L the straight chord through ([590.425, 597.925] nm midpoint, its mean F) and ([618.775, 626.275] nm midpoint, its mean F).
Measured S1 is -0.08 mag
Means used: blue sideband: 9.37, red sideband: 8.82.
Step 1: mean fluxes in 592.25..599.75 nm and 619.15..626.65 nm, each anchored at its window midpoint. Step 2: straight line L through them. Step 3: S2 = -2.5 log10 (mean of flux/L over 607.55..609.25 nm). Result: -0.06 mag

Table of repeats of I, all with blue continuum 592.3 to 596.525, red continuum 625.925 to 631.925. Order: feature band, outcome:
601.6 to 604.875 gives -0.04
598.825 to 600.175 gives -0.03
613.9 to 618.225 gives 0.01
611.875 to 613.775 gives -0.03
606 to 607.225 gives -0.07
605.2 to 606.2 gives -0.05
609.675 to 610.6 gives -0.05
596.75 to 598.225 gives -0.01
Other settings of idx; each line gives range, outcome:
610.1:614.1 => 9.65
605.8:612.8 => 9.78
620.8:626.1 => 8.72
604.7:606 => 9.8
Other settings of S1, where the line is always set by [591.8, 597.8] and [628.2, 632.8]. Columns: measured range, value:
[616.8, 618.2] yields 0.03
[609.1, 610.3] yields -0.04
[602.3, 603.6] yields -0.03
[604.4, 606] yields -0.05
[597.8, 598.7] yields -0.01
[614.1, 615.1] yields -0.02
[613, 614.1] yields -0.03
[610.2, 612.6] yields -0.05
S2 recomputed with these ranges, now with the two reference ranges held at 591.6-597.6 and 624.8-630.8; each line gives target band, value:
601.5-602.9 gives -0.01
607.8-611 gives -0.05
